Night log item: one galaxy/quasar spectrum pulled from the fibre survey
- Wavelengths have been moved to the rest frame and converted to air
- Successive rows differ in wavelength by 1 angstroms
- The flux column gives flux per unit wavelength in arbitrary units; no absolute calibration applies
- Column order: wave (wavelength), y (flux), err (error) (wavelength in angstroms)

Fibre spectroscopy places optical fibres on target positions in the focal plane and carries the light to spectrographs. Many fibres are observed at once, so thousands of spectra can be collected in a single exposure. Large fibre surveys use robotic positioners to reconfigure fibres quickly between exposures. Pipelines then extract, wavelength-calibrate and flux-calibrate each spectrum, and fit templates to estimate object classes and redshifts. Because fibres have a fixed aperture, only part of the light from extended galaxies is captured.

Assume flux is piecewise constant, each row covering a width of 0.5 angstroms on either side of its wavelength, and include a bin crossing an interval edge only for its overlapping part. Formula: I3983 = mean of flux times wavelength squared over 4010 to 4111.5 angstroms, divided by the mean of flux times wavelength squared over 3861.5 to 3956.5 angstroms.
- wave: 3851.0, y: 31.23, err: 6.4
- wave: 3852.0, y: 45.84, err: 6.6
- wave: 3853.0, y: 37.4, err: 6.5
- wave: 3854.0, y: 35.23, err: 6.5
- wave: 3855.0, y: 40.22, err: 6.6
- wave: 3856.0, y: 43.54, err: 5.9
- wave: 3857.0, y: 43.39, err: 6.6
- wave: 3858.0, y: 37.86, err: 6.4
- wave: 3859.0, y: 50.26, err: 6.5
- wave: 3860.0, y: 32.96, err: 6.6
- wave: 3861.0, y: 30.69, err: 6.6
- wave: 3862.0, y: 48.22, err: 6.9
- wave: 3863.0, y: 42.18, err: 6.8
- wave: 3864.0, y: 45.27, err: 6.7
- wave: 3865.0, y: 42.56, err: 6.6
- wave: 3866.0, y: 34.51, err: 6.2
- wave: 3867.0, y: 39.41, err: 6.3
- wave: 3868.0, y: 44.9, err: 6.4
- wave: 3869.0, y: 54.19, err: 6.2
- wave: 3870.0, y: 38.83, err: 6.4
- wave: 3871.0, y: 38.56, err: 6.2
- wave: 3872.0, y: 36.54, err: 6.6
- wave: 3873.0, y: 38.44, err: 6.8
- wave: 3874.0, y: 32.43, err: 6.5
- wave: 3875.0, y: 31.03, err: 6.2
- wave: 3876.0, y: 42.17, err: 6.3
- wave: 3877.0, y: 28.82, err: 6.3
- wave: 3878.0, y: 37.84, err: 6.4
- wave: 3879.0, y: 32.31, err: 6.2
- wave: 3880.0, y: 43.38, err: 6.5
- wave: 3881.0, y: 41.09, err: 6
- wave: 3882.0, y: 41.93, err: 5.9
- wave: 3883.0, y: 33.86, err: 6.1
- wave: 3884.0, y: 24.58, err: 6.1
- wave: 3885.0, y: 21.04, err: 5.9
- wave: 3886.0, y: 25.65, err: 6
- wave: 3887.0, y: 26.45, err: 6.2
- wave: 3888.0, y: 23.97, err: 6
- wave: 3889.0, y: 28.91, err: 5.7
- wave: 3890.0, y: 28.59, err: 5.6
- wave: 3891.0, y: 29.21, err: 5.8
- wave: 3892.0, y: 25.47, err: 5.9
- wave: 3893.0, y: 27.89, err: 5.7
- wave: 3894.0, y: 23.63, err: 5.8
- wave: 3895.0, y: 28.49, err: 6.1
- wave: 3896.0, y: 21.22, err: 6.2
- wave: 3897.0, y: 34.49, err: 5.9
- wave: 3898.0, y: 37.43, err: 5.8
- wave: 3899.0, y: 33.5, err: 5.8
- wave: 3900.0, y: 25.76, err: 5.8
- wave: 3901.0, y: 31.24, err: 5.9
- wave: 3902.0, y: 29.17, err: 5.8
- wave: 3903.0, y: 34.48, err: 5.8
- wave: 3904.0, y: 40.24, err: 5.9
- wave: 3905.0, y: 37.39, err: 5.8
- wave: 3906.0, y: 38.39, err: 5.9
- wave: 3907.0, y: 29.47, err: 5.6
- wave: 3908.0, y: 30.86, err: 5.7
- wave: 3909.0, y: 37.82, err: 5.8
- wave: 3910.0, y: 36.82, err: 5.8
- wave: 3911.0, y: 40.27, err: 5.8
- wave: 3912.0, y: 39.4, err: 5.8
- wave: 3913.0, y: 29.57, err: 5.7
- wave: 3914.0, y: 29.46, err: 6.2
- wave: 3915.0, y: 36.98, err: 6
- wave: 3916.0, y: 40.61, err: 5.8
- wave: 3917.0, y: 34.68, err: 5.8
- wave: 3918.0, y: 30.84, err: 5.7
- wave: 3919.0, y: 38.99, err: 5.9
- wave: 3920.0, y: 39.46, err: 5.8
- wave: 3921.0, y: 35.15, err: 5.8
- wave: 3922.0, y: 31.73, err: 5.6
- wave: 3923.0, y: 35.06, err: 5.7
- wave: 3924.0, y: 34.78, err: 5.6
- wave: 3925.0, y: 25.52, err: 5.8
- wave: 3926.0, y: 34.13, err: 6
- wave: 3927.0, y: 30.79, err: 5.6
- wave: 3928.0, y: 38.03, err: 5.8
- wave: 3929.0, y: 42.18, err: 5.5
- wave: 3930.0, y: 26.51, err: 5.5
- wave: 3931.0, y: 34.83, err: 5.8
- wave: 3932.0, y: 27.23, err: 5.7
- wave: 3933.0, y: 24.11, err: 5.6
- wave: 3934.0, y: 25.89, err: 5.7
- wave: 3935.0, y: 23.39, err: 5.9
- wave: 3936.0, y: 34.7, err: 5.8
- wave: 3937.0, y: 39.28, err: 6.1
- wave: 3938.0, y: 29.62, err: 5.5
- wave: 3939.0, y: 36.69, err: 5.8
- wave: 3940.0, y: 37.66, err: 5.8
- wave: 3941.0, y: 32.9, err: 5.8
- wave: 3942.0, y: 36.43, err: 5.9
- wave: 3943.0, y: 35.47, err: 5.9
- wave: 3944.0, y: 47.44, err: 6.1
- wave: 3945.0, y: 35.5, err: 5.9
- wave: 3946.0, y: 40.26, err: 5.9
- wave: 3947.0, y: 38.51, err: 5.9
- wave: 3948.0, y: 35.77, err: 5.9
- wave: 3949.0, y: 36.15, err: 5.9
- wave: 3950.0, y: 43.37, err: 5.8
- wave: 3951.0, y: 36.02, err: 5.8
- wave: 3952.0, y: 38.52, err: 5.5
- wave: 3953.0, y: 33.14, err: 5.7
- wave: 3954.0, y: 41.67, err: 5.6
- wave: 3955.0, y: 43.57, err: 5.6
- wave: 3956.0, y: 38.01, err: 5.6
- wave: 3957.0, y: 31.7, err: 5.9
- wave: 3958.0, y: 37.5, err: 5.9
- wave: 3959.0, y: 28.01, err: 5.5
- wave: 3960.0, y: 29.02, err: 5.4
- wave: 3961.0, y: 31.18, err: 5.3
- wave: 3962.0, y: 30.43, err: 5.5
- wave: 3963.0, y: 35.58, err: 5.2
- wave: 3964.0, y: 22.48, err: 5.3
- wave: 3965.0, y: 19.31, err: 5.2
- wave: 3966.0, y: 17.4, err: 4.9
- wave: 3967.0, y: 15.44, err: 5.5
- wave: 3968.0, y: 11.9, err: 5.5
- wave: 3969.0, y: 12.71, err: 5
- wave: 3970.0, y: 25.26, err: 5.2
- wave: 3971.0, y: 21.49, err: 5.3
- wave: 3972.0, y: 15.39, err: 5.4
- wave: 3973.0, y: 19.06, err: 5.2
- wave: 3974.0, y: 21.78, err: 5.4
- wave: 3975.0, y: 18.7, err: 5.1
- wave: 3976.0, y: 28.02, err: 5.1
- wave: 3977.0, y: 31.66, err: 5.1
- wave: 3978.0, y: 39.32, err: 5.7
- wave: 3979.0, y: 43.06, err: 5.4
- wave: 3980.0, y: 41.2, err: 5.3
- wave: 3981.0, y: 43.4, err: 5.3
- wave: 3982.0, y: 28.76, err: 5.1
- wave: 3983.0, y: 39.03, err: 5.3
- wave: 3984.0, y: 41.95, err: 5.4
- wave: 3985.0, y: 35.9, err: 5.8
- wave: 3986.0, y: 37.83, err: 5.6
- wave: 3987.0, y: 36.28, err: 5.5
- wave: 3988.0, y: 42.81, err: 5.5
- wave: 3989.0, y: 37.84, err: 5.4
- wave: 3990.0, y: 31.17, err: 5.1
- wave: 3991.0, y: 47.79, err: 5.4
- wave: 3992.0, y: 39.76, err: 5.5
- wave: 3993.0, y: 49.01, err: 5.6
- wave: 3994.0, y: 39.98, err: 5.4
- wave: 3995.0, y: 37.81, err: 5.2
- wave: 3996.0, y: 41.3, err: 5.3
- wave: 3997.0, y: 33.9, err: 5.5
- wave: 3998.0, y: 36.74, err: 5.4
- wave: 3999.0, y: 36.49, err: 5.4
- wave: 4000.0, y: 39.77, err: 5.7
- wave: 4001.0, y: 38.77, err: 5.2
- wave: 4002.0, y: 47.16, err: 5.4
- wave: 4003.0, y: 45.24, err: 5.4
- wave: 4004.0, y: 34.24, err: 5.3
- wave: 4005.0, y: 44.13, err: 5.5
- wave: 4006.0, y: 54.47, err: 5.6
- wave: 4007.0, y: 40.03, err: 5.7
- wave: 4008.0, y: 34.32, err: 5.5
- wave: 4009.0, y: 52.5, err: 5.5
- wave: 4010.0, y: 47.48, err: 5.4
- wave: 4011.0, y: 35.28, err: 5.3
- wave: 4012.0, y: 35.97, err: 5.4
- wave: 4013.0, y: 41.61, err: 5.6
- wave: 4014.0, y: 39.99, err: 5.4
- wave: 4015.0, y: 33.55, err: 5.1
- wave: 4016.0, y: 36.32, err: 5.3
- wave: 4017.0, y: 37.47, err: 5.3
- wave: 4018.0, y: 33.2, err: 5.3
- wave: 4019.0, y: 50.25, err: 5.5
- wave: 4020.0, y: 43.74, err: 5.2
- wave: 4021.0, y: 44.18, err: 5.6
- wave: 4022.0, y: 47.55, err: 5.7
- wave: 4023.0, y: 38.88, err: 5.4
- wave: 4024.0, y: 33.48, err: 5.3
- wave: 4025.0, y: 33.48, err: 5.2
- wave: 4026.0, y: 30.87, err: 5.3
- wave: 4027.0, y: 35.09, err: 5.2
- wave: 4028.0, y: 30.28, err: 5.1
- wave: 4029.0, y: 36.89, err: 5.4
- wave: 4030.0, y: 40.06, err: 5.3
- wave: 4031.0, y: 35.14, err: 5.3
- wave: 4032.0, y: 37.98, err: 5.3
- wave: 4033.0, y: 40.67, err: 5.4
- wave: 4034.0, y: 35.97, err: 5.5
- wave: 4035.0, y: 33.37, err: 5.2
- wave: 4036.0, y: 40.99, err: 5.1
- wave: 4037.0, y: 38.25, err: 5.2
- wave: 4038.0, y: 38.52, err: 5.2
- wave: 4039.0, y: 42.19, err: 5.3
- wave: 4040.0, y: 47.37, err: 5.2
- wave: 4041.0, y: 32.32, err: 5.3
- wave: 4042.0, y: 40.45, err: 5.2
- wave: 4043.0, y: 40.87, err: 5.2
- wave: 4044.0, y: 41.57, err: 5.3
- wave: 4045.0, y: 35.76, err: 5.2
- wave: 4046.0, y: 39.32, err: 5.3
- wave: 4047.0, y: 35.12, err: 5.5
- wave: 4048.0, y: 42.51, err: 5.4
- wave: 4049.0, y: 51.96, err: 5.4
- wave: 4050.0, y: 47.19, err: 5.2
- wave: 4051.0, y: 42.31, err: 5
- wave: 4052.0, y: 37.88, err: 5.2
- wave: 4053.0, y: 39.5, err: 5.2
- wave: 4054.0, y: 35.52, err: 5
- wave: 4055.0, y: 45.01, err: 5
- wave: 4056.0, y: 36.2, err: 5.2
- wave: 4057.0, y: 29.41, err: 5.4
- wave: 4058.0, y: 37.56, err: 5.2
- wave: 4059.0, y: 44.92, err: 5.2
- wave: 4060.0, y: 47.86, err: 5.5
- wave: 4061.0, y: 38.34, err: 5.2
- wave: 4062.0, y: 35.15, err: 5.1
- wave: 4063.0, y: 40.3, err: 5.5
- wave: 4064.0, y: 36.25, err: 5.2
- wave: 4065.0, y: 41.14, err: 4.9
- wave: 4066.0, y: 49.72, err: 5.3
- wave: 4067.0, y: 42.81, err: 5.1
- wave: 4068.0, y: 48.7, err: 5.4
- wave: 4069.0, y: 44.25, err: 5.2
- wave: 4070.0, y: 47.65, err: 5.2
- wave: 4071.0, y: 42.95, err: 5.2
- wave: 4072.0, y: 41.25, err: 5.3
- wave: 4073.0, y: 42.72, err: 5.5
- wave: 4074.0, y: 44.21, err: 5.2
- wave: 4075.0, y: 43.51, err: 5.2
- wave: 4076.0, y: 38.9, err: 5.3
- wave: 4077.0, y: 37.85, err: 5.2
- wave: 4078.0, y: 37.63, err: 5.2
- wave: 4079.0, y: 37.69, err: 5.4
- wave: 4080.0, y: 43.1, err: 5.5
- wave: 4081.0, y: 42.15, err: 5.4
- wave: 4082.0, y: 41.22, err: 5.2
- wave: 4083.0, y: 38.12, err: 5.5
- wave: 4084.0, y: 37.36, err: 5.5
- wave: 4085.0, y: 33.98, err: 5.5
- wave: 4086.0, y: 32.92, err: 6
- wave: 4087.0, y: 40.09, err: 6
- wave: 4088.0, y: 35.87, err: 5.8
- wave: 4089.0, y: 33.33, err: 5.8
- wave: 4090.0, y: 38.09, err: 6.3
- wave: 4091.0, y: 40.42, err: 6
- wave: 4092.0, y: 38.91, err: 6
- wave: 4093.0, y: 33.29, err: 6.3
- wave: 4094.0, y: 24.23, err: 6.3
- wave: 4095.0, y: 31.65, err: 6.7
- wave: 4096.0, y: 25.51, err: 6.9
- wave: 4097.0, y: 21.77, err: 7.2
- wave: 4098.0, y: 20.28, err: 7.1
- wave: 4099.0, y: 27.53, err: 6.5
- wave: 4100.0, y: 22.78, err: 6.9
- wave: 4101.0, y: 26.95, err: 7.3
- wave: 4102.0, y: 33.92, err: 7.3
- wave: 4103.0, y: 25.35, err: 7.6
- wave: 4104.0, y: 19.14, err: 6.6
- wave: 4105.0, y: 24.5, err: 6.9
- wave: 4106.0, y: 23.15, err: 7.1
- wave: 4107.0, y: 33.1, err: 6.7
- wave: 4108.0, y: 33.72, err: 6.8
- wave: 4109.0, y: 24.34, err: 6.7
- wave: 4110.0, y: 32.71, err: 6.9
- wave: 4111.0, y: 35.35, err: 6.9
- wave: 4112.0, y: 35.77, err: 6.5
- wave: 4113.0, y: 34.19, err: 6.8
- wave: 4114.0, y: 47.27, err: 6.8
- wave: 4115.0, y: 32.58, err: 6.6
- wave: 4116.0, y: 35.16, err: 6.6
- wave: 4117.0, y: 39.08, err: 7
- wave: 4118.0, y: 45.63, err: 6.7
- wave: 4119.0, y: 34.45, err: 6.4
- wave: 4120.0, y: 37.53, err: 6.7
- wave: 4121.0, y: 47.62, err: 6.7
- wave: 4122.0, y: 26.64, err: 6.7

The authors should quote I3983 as 1.16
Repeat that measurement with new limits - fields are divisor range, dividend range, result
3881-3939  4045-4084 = 1.39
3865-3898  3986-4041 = 1.27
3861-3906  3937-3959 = 1.12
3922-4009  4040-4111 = 1.13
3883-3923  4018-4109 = 1.27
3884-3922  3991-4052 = 1.33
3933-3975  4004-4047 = 1.33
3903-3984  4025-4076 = 1.29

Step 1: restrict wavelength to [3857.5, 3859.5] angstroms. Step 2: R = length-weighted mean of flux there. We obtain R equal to 44.1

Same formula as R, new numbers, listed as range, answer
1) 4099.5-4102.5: 27.9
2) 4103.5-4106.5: 22.3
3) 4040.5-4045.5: 38.2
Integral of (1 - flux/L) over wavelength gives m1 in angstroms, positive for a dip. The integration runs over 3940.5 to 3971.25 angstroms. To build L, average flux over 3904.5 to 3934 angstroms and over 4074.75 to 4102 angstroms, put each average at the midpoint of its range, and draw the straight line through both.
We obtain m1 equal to 2.1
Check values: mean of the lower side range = 34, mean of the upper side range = 34.2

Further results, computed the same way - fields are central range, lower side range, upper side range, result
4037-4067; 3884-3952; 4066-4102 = -3.69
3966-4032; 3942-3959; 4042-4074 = 5.78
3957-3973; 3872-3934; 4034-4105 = 5.03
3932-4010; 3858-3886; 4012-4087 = 8.67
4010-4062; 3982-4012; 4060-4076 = 3.20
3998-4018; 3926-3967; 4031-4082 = -1.62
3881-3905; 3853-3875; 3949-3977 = 4.39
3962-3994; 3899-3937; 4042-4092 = 4.87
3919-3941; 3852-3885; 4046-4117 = 3.05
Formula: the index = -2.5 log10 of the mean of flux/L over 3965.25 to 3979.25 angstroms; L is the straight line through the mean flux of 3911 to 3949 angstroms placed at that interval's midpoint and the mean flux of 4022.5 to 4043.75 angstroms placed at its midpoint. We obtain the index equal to 0.50 mag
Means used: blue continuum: 34.4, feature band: 22.5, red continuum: 37.3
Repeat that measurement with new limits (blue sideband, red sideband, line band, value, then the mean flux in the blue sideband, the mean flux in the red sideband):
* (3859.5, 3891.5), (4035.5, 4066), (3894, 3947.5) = 0.091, 35.6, 40.2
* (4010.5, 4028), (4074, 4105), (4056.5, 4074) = -0.194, 38.1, 33.5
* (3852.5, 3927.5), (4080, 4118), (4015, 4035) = -0.131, 34.9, 32.6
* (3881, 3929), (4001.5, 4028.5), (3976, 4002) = -0.016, 32.4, 40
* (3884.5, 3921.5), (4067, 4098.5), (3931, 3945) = -0.007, 32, 37.5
